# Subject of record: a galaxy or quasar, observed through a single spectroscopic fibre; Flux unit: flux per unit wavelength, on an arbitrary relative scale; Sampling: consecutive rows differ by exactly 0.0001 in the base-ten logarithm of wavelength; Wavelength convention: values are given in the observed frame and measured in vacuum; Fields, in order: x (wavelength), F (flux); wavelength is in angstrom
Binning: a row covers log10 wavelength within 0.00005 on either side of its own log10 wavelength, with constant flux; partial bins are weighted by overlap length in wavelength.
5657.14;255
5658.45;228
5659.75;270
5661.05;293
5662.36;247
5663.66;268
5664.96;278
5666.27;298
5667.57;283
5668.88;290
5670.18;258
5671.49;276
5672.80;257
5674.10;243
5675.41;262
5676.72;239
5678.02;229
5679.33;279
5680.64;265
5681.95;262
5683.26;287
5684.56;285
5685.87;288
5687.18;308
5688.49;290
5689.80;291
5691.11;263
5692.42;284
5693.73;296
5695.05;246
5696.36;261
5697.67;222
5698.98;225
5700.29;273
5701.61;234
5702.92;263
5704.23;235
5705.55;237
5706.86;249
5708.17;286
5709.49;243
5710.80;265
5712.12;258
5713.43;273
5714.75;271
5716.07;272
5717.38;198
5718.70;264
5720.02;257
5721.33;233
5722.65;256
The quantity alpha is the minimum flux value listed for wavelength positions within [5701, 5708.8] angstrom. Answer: 234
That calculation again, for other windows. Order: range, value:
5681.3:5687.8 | 262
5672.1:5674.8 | 243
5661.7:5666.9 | 247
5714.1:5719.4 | 198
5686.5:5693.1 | 263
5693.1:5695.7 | 246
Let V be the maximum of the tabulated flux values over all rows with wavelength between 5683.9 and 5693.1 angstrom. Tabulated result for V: 308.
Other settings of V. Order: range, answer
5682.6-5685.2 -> 287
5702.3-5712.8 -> 286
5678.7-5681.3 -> 279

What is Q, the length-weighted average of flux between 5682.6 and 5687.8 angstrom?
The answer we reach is 292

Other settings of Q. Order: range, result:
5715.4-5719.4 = 245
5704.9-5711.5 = 256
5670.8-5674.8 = 258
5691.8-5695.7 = 275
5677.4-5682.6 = 259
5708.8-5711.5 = 254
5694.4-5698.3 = 243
